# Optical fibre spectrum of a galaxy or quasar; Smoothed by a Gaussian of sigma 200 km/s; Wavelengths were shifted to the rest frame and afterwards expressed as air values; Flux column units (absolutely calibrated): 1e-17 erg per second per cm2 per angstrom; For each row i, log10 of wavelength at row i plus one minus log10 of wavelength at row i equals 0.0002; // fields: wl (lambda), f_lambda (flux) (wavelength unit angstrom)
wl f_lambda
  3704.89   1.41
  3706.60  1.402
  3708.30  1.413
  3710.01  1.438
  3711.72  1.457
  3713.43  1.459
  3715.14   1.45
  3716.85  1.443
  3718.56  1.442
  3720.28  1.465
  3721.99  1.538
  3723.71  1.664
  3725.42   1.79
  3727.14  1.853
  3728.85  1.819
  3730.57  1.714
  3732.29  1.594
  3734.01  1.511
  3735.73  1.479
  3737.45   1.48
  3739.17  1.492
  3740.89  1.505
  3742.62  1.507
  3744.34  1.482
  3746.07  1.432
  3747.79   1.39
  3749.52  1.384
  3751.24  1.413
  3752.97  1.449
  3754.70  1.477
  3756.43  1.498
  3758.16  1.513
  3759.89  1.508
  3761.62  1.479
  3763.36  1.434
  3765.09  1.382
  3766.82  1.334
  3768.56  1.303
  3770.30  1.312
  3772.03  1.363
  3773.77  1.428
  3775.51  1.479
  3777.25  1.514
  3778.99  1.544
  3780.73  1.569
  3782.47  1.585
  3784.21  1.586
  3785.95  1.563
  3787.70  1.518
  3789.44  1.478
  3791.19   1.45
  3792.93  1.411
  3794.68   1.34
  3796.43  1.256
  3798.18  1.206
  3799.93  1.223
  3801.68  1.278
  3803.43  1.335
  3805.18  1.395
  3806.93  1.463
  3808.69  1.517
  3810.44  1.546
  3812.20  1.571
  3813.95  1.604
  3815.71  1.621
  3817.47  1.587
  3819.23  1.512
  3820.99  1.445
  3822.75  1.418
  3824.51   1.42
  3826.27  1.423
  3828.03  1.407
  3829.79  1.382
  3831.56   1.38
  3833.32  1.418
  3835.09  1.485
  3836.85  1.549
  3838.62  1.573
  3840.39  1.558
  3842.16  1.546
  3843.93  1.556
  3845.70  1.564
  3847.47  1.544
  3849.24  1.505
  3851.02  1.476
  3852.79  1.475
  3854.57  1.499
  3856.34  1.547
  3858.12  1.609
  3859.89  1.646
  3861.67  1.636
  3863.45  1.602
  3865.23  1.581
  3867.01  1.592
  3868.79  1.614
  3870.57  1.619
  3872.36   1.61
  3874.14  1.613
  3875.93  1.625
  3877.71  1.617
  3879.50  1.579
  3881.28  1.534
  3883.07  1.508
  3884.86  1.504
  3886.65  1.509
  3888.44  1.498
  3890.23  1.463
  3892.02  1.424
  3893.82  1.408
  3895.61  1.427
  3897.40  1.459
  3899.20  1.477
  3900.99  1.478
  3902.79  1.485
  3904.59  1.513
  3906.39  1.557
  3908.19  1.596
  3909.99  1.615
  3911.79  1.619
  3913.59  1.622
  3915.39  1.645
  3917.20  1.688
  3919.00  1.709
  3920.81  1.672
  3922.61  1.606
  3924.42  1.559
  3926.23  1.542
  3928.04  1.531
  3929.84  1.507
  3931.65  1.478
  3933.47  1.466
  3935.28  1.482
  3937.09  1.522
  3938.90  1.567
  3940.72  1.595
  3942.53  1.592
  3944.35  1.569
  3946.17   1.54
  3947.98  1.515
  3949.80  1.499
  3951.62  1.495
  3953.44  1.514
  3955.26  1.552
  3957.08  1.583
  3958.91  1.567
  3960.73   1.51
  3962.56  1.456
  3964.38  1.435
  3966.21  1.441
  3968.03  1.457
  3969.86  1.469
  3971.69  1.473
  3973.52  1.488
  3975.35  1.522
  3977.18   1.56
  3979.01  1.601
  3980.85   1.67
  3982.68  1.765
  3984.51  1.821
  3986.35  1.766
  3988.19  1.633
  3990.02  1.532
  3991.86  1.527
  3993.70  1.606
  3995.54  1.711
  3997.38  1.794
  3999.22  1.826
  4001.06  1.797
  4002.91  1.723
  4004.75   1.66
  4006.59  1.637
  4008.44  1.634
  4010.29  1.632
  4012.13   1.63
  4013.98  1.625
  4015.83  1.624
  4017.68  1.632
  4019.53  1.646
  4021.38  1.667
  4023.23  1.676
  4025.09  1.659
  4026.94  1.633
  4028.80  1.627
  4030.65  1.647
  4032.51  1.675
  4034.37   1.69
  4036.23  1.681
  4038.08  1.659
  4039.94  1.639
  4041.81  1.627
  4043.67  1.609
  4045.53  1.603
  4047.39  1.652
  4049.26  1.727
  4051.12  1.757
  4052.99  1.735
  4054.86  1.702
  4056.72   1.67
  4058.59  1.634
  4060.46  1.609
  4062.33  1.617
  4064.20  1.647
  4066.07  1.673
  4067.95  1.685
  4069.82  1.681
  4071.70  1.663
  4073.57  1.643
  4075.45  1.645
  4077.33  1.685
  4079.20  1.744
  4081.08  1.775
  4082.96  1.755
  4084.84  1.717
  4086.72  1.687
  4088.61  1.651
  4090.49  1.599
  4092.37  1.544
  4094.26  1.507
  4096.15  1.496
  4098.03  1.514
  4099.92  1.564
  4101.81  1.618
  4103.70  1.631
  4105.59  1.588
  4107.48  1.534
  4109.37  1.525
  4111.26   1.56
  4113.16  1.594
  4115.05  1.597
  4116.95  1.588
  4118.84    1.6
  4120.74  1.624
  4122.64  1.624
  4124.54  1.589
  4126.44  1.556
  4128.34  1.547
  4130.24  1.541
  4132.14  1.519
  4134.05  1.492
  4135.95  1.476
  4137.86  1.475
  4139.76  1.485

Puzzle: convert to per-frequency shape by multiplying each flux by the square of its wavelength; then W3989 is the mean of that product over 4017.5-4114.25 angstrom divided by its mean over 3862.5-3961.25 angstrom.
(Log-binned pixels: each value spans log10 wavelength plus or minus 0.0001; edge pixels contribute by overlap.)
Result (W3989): 1.14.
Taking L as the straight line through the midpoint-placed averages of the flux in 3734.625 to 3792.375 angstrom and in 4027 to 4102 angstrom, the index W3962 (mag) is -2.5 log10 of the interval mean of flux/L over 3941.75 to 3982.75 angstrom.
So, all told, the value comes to 0.04 mag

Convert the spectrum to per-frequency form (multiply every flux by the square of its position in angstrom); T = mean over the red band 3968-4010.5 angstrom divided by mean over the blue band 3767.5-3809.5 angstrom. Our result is 1.28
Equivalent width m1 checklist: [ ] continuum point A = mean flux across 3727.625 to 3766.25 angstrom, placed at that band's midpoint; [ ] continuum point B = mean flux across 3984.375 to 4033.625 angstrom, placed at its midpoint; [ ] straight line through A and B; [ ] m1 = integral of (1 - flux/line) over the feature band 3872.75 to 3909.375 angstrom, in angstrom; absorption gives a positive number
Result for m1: 1.7 angstrom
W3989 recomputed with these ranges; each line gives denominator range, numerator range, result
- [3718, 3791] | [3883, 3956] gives 1.11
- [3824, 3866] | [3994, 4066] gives 1.21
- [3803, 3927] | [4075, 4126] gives 1.18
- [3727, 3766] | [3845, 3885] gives 1.11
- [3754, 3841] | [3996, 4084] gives 1.30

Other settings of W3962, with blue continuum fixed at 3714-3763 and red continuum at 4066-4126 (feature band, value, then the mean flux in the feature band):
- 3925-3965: 0.04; 1.52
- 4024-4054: -0.04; 1.66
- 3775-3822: 0.05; 1.47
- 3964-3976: 0.08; 1.47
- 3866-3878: -0.04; 1.61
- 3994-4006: -0.10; 1.74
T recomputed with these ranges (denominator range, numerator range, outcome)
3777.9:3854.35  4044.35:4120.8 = 1.27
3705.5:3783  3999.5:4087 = 1.31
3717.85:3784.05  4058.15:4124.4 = 1.28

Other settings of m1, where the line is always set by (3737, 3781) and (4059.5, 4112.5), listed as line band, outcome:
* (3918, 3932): -0.38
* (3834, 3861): -0.84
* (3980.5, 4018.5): -2.40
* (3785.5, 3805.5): 1.37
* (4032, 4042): -0.40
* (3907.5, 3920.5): -0.95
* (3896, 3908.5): 0.19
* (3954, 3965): 0.27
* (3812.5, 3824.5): -0.37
